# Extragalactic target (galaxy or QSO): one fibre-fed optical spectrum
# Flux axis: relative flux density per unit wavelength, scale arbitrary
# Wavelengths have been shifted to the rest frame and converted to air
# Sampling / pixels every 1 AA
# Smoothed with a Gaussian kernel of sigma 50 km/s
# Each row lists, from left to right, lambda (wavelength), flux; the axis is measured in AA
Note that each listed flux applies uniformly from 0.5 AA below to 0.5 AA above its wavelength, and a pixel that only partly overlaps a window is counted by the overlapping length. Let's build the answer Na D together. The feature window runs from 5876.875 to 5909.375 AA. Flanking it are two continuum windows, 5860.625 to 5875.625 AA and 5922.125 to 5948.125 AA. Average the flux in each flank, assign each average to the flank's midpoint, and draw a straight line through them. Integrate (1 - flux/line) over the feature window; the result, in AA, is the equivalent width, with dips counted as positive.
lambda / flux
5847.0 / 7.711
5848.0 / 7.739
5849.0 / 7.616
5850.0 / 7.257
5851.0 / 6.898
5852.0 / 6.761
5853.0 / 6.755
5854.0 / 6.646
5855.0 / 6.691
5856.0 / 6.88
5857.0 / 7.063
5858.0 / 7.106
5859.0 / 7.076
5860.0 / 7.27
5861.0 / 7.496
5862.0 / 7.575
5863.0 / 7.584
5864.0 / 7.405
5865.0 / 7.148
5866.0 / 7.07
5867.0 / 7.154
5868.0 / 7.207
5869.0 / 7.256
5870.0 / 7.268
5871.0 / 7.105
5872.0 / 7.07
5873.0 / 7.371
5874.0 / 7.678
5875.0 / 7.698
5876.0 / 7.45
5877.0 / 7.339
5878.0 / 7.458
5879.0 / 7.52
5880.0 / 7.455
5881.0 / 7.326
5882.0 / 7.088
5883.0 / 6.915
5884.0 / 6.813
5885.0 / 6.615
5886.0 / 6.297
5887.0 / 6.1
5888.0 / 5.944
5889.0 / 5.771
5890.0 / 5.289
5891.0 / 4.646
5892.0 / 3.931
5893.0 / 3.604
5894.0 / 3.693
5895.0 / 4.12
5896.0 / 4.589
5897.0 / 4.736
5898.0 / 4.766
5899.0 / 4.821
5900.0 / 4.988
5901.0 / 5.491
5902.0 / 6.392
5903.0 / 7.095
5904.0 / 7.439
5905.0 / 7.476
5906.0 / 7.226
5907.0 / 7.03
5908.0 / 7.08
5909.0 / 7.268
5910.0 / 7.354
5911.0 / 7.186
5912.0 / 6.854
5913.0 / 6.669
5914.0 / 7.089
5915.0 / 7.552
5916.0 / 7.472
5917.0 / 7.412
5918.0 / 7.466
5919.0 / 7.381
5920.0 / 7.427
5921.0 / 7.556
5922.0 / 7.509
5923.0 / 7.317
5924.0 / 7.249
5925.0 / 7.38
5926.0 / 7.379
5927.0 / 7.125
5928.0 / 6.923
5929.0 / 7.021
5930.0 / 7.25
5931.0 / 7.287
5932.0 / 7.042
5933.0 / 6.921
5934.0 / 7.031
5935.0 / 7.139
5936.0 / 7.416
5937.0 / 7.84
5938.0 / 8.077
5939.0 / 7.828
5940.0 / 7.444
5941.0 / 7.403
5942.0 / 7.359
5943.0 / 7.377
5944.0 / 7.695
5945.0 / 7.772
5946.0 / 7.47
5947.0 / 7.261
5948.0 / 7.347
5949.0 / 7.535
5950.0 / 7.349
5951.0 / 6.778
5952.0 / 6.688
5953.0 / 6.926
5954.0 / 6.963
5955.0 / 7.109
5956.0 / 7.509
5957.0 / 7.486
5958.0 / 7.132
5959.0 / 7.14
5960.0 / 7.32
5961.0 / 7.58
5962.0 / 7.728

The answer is 5.7 AA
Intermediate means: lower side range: 7.34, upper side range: 7.36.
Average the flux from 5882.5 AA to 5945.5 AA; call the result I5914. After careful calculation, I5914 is 6.67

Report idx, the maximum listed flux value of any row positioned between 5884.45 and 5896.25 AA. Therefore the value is 6.615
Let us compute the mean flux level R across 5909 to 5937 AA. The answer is 7.25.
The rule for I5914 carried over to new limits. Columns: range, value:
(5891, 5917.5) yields 6.1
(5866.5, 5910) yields 6.37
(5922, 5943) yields 7.33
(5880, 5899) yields 5.49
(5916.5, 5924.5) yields 7.41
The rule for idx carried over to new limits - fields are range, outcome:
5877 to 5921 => 7.556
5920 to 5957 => 8.077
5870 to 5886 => 7.698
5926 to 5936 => 7.416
